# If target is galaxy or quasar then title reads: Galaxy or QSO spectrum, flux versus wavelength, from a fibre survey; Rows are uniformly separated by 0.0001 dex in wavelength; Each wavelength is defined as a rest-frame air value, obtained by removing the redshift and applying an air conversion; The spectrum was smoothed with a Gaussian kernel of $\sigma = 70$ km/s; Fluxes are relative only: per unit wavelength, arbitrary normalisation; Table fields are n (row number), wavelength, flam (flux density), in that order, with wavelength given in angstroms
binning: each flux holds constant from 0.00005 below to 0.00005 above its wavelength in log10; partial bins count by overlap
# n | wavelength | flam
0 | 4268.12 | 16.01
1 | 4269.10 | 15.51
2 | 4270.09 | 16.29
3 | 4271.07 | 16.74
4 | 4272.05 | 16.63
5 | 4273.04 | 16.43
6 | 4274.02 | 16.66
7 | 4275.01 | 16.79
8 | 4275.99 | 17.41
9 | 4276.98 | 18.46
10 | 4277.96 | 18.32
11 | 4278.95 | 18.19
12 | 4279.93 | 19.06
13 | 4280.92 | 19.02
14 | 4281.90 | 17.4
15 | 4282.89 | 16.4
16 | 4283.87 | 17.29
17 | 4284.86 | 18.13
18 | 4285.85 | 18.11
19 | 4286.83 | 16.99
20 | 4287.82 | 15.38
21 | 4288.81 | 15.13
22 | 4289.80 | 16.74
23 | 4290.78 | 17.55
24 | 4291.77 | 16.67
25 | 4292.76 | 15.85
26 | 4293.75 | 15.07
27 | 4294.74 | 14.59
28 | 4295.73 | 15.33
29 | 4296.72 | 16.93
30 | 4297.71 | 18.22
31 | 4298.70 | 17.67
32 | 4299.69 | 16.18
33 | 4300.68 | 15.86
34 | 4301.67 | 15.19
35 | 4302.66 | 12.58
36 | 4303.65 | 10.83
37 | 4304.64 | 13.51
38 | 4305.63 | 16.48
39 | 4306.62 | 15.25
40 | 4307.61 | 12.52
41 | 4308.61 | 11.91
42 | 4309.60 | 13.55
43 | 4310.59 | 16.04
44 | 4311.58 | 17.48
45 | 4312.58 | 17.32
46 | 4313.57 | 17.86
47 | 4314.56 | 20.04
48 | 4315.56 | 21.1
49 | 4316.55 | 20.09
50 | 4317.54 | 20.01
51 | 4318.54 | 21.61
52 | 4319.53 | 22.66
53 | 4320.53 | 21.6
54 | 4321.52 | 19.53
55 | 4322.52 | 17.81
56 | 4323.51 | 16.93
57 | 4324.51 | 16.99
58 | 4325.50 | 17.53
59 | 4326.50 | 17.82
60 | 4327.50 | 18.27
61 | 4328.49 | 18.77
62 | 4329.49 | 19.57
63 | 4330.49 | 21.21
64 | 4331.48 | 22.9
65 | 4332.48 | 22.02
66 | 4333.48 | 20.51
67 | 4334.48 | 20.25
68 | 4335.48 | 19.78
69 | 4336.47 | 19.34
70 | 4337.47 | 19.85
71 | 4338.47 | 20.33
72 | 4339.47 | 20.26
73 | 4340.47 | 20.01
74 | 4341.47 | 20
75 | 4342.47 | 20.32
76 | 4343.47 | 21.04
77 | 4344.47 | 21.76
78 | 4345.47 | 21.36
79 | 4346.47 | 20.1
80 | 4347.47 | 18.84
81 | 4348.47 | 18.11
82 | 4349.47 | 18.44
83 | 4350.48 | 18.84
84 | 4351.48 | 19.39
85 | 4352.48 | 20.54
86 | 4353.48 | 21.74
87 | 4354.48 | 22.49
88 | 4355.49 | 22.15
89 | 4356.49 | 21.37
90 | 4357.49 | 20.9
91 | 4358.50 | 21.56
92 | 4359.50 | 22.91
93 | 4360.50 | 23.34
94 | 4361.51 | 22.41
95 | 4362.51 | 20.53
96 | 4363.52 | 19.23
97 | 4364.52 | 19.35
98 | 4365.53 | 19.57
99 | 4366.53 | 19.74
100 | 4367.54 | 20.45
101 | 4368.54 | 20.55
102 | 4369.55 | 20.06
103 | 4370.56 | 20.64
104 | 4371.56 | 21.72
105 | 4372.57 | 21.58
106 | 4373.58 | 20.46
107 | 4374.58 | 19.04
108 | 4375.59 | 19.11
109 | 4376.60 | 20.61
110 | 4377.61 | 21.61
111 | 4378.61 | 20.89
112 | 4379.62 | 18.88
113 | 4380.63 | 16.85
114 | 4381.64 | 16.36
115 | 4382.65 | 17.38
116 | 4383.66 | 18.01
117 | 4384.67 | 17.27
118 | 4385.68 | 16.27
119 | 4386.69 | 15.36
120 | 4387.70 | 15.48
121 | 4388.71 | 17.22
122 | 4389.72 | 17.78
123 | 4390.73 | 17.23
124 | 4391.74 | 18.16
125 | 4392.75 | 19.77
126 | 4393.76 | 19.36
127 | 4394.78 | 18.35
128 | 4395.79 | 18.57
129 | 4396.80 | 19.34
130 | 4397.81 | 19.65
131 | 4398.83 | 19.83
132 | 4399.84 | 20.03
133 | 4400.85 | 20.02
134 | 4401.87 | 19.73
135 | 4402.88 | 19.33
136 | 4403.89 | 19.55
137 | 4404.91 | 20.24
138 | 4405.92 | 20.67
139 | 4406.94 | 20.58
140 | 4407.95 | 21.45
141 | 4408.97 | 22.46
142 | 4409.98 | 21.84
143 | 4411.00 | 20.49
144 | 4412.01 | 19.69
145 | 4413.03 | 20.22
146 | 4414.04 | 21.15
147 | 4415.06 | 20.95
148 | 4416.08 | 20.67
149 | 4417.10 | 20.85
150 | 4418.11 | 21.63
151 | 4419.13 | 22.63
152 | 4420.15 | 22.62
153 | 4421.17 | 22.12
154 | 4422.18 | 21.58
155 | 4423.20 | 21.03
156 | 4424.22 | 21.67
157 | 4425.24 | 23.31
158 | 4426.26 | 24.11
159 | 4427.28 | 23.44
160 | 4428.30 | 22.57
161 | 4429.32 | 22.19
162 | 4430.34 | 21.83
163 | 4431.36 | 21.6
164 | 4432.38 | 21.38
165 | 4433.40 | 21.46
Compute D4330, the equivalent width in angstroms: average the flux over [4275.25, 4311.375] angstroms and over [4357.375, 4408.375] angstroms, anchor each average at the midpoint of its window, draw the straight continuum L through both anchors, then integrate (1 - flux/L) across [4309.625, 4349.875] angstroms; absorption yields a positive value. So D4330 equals -4.8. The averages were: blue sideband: 16.1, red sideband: 19.5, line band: 19.6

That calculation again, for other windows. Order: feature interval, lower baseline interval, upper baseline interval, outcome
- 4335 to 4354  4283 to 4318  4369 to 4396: -2.7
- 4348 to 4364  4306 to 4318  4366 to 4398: -2.4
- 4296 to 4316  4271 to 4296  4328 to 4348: 2.8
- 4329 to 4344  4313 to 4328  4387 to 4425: -0.8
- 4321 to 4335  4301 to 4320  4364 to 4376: -1.3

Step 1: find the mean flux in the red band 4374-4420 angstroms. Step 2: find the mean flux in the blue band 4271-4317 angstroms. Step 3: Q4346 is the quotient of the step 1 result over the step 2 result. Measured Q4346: 1.18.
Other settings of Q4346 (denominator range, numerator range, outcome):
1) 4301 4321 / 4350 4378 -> 1.23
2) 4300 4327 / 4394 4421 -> 1.20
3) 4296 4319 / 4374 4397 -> 1.11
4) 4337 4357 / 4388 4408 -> 0.95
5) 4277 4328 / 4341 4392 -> 1.16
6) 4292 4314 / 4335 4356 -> 1.32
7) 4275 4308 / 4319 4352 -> 1.21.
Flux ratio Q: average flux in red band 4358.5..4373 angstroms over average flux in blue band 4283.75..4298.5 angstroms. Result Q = 1.26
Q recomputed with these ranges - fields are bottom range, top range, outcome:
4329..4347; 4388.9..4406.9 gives 0.94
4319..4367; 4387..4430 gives 1.01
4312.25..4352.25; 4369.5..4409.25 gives 0.97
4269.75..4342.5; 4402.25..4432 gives 1.21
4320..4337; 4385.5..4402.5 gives 0.95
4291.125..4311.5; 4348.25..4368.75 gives 1.37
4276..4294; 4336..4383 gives 1.18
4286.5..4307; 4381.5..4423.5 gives 1.26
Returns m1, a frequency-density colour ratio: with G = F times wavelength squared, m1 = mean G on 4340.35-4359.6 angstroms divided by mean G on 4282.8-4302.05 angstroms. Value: 1.28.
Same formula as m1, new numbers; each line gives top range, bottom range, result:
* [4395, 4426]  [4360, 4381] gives 1.04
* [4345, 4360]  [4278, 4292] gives 1.23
